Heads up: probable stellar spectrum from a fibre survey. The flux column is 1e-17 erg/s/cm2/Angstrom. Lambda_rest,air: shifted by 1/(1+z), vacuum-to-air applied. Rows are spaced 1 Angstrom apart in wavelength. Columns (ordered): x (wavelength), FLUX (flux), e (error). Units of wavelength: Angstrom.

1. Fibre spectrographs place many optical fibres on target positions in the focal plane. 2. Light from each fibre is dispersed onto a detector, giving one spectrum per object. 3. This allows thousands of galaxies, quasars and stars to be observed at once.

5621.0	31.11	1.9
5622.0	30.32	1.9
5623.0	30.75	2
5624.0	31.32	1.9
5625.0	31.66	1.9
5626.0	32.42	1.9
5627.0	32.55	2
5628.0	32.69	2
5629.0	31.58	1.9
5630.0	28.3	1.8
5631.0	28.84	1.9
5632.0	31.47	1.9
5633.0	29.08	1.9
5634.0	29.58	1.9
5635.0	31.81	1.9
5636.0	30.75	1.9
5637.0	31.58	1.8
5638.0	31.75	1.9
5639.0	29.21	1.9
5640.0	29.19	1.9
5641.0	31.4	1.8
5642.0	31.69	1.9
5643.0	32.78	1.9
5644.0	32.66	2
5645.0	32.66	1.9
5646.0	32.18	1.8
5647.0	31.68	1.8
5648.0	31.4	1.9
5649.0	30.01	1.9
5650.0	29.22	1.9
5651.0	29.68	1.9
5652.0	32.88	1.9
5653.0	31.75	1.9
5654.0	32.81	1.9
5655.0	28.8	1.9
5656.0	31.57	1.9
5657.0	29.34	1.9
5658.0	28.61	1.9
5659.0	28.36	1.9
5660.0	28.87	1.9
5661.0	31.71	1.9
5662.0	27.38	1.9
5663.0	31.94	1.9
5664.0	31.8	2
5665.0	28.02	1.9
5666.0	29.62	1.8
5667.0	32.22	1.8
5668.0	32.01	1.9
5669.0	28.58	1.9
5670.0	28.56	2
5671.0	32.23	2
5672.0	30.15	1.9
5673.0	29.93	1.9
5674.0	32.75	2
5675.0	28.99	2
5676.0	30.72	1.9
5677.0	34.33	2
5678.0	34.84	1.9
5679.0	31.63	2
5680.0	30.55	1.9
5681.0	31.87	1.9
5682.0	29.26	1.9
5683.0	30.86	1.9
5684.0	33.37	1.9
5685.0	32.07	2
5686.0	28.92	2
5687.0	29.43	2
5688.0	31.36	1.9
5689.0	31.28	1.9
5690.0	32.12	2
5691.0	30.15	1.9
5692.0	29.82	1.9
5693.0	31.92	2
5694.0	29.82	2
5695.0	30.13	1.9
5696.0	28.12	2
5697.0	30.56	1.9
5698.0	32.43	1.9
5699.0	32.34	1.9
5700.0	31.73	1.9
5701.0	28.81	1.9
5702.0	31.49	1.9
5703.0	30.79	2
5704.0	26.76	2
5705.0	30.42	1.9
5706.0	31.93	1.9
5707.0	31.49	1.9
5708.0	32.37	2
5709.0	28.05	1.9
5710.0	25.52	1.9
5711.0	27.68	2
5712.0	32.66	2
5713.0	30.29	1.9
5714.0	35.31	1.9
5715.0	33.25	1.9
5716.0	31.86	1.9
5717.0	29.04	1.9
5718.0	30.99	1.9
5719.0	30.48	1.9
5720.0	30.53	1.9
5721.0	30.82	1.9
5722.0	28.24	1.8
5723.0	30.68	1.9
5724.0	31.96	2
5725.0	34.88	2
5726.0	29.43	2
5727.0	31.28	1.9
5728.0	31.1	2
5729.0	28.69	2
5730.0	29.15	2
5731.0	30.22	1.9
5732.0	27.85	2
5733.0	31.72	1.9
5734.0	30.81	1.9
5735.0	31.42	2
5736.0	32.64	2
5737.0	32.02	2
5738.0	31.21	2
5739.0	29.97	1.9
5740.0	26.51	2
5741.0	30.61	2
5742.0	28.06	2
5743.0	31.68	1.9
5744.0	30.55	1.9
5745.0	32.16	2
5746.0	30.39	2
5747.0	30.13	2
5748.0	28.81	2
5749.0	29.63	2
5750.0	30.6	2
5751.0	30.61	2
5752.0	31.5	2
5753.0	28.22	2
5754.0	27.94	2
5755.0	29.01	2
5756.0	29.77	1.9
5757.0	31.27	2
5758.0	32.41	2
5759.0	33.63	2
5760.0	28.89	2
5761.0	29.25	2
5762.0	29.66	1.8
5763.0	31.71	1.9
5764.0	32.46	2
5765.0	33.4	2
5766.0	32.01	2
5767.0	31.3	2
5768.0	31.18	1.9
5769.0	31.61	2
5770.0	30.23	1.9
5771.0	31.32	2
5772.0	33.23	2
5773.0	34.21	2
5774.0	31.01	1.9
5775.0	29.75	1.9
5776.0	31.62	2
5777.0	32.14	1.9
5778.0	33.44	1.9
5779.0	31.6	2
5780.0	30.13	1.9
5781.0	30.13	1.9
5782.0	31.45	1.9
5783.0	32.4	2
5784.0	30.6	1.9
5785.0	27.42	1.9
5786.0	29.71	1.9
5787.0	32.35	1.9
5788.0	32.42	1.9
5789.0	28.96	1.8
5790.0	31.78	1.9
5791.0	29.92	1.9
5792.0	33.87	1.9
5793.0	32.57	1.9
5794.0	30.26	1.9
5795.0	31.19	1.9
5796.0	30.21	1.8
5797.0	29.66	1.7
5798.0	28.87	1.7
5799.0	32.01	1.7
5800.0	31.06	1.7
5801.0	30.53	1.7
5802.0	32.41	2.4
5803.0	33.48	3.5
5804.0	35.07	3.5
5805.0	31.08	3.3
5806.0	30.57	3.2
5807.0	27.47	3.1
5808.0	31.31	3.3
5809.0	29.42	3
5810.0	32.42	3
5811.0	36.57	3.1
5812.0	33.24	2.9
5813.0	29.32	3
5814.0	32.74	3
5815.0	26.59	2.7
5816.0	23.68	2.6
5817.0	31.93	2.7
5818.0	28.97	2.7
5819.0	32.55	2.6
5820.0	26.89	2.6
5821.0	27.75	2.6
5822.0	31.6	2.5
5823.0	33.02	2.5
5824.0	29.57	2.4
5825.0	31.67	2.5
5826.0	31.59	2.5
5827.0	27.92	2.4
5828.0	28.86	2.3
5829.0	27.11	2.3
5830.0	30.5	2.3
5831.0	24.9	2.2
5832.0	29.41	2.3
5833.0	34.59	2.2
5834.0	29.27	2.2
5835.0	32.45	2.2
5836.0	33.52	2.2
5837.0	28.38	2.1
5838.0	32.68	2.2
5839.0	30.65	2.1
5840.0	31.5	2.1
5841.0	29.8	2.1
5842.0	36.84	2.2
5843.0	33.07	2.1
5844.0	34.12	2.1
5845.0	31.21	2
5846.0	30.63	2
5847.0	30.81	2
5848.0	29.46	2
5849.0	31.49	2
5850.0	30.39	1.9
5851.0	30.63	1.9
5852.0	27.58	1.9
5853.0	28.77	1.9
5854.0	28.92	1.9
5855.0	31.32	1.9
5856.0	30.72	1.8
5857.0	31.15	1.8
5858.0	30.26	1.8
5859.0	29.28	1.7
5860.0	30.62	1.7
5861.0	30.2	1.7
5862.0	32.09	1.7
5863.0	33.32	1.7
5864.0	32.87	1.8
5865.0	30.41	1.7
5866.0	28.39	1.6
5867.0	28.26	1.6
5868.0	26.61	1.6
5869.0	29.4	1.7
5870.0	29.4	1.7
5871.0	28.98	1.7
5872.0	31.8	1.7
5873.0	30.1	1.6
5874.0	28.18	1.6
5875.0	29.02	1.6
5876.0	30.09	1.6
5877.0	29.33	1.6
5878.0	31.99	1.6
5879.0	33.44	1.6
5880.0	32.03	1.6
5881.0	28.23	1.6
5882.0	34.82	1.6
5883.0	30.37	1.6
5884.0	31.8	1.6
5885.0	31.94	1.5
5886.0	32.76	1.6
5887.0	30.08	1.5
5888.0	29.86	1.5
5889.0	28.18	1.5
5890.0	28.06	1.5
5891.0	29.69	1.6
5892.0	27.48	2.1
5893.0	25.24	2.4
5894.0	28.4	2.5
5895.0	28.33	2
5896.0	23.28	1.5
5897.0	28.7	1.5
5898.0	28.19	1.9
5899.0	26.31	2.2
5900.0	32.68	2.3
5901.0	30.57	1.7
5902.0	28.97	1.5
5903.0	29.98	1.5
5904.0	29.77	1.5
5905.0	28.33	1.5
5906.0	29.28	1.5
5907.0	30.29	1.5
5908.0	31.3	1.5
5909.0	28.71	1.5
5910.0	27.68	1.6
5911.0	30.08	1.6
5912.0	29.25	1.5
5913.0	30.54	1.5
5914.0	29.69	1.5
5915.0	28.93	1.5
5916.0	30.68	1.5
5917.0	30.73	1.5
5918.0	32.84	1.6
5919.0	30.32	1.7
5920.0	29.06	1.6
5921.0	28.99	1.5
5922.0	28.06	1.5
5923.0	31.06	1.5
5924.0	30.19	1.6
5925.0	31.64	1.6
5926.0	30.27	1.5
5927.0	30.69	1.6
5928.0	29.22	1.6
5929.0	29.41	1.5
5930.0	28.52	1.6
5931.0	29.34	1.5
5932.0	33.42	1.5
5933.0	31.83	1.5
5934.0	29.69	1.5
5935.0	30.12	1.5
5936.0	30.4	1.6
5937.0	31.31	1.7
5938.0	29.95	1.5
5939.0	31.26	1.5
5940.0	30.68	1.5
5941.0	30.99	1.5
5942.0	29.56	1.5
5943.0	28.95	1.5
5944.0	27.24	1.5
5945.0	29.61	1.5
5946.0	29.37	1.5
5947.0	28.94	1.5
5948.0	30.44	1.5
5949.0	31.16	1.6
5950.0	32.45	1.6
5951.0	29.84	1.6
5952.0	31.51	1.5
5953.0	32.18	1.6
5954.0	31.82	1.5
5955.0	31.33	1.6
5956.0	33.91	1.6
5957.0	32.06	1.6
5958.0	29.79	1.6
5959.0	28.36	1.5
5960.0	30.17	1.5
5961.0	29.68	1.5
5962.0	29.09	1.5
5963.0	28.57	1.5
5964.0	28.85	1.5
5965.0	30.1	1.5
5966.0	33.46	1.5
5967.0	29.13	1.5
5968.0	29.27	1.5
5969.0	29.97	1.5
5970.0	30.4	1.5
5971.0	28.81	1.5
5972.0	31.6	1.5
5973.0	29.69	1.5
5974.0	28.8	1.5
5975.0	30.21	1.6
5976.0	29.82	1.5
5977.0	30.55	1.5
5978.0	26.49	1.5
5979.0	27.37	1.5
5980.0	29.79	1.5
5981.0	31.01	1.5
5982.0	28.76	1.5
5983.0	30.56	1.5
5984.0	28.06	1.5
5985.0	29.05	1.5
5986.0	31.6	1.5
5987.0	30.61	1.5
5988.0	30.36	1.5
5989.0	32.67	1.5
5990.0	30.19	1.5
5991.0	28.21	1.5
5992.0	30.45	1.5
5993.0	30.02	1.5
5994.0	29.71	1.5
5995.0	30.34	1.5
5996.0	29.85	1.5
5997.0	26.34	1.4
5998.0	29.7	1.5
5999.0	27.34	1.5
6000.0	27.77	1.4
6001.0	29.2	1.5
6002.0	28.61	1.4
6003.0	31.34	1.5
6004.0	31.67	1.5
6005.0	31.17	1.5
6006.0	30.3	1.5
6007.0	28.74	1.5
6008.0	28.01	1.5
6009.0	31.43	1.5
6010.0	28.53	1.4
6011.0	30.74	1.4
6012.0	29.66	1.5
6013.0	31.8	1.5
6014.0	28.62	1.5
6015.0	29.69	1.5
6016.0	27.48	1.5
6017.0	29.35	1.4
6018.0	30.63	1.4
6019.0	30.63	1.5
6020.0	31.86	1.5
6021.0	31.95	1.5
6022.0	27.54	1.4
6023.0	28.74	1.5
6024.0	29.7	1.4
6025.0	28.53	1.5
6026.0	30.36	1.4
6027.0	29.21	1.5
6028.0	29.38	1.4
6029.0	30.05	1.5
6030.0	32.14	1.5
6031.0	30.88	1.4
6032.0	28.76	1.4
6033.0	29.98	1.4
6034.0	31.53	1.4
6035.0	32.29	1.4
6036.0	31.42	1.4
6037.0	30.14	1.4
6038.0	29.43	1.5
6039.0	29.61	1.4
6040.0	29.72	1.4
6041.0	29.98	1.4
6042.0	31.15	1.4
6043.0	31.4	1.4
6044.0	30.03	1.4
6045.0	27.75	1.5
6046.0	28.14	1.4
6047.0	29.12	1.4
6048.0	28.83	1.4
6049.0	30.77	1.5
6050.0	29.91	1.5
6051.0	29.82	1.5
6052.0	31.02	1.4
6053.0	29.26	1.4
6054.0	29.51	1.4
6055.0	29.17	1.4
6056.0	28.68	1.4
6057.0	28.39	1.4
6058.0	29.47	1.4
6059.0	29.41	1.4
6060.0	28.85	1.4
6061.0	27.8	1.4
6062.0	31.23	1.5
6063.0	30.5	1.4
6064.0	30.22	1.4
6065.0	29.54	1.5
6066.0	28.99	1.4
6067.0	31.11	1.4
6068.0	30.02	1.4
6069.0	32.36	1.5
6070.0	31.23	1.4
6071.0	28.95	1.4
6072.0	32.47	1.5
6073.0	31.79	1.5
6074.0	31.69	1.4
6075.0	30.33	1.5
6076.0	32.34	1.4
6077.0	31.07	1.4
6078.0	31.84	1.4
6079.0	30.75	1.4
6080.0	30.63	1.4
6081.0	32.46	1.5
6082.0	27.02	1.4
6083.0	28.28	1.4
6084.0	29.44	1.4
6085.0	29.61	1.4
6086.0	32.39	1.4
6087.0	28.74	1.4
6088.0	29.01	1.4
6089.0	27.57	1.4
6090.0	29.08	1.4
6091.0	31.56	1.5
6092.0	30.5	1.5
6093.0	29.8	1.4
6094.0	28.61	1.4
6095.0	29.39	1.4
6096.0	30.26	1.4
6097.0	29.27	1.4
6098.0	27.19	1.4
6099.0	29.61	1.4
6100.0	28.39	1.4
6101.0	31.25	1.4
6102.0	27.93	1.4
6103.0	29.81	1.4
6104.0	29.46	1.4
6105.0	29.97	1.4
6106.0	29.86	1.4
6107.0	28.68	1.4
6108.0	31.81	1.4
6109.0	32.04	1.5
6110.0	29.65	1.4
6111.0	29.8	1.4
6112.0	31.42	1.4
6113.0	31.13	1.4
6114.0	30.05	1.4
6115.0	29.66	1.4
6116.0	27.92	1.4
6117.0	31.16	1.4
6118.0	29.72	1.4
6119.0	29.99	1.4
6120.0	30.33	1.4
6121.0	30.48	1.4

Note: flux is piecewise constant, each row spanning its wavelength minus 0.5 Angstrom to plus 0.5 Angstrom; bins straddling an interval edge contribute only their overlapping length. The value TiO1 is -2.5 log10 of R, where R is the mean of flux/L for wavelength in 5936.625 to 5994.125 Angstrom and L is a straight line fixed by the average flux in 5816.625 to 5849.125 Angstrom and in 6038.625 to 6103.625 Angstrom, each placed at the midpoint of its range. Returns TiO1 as 0.01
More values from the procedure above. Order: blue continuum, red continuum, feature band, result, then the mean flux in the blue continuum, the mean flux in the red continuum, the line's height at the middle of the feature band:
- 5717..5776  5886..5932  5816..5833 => 0.02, 30.7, 29.4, 30.1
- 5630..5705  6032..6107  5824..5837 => 0.01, 30.7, 29.9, 30.4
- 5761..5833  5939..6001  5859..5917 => 0.02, 30.8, 29.9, 30.4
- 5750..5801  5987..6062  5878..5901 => 0.03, 31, 29.8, 30.4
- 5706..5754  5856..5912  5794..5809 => -0.03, 30.5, 29.8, 30.1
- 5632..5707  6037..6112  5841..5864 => -0.02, 30.8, 29.9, 30.4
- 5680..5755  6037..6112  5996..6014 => 0.02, 30.5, 29.9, 30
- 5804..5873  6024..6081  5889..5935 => 0.03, 30.5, 30.2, 30.4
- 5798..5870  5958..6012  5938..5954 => -0.01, 30.6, 29.7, 29.9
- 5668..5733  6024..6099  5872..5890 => -0.01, 30.7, 30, 30.4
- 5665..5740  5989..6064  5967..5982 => 0.01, 30.7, 29.8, 29.9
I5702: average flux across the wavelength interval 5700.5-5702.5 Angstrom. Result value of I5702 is 30.1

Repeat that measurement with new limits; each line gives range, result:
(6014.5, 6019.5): 29.6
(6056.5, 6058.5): 28.9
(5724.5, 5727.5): 31.9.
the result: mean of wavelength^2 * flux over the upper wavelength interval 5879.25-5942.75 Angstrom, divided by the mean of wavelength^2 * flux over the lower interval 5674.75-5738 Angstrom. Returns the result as 1.04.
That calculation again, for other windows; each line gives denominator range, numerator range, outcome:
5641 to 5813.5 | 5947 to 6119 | 1.08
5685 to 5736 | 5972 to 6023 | 1.07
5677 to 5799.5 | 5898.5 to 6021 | 1.05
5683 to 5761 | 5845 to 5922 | 1.03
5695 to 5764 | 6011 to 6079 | 1.10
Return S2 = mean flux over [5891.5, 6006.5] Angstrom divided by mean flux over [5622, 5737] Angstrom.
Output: 0.97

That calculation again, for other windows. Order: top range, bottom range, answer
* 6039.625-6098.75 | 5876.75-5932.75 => 1.00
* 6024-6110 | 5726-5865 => 0.97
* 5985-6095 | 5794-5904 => 0.99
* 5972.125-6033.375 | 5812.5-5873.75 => 0.98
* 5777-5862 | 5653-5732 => 1.00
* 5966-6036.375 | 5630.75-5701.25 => 0.97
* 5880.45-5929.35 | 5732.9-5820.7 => 0.96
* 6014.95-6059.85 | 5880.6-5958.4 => 0.99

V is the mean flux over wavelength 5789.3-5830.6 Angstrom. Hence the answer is 30.6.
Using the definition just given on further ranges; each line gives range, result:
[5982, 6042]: 29.9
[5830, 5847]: 31.4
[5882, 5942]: 29.8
